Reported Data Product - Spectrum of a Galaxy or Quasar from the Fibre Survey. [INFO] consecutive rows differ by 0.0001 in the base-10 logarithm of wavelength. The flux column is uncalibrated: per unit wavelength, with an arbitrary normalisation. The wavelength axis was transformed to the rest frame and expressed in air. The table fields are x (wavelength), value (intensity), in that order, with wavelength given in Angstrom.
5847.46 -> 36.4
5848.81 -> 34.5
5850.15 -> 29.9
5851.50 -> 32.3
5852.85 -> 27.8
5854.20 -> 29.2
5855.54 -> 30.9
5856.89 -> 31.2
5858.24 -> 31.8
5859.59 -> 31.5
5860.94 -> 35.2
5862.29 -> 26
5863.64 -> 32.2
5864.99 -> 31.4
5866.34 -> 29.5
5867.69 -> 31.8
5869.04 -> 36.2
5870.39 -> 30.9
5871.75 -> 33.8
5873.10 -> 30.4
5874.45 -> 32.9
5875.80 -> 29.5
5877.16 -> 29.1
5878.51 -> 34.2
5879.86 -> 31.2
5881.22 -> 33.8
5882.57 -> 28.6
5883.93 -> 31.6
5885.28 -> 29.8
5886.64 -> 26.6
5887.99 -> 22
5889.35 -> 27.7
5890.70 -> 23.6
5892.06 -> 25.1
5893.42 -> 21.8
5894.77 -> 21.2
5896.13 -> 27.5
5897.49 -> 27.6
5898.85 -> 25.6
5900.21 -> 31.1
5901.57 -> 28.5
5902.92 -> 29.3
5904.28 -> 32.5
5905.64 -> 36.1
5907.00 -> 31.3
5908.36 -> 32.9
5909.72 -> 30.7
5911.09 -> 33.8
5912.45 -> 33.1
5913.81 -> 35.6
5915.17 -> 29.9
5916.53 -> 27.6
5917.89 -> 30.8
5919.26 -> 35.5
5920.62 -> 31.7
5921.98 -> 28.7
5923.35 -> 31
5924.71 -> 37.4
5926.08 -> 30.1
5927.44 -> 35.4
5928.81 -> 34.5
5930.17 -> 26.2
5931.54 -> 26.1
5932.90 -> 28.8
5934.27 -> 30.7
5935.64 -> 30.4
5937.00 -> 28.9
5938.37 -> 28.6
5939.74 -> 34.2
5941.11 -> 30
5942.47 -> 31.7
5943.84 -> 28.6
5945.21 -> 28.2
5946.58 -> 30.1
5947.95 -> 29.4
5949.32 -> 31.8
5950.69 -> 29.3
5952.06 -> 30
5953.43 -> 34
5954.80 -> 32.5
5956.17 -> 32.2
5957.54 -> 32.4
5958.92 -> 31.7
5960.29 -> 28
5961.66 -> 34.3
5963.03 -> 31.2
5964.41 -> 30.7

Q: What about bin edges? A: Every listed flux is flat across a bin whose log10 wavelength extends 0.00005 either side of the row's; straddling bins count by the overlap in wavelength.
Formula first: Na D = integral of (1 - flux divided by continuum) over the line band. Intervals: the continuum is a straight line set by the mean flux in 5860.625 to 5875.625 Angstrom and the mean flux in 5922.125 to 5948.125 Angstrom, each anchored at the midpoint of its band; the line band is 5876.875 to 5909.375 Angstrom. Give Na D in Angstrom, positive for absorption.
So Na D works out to 2.6 Angstrom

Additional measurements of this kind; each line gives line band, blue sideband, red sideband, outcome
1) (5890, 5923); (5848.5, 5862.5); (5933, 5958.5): 1.2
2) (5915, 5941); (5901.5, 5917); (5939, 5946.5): 0.2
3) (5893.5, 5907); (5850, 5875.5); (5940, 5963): 1.1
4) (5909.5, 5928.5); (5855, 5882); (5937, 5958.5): -0.7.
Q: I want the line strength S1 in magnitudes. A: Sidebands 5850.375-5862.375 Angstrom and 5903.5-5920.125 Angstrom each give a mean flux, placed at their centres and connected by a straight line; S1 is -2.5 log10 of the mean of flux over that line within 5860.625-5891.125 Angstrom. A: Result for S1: 0.04 mag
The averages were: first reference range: 30.8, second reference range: 32.4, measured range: 30.3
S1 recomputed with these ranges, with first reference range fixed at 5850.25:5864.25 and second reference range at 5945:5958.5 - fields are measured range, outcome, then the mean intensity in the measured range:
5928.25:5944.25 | 0.04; 29.9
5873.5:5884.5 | -0.02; 31.3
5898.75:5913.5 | -0.03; 31.7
